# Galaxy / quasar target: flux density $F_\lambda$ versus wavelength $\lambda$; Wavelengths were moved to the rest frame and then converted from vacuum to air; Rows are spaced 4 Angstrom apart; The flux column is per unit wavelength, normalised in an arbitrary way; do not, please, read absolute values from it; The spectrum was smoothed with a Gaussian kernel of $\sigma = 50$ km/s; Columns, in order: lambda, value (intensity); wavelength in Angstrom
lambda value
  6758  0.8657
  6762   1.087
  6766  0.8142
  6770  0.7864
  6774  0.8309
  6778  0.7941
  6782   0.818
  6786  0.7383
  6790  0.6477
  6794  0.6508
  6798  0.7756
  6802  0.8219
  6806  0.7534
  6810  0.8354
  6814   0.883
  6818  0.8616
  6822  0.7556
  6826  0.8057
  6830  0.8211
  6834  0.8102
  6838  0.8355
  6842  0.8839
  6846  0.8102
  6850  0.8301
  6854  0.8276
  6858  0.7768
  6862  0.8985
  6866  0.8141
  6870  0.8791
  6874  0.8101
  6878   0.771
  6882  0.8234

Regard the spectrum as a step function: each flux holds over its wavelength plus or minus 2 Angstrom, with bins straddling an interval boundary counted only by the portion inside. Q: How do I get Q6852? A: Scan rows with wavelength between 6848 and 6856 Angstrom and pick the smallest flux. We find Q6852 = 0.8276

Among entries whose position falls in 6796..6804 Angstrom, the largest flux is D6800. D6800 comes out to 0.8219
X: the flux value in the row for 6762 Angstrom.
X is 1.087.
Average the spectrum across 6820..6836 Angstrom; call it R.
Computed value 0.798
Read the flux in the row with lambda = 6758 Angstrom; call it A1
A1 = 0.8657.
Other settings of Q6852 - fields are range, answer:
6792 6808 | 0.6508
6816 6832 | 0.7556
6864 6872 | 0.8141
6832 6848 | 0.8102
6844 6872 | 0.7768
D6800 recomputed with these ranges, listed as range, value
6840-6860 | 0.8839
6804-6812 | 0.8354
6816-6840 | 0.8616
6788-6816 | 0.883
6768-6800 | 0.8309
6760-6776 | 1.087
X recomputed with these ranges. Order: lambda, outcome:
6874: 0.8101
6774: 0.8309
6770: 0.7864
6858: 0.7768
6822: 0.7556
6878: 0.771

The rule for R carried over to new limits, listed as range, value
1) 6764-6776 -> 0.81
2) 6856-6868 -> 0.83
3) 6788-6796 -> 0.649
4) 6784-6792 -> 0.693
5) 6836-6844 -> 0.86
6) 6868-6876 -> 0.845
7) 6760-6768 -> 0.951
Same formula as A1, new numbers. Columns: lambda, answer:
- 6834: 0.8102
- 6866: 0.8141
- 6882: 0.8234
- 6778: 0.7941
